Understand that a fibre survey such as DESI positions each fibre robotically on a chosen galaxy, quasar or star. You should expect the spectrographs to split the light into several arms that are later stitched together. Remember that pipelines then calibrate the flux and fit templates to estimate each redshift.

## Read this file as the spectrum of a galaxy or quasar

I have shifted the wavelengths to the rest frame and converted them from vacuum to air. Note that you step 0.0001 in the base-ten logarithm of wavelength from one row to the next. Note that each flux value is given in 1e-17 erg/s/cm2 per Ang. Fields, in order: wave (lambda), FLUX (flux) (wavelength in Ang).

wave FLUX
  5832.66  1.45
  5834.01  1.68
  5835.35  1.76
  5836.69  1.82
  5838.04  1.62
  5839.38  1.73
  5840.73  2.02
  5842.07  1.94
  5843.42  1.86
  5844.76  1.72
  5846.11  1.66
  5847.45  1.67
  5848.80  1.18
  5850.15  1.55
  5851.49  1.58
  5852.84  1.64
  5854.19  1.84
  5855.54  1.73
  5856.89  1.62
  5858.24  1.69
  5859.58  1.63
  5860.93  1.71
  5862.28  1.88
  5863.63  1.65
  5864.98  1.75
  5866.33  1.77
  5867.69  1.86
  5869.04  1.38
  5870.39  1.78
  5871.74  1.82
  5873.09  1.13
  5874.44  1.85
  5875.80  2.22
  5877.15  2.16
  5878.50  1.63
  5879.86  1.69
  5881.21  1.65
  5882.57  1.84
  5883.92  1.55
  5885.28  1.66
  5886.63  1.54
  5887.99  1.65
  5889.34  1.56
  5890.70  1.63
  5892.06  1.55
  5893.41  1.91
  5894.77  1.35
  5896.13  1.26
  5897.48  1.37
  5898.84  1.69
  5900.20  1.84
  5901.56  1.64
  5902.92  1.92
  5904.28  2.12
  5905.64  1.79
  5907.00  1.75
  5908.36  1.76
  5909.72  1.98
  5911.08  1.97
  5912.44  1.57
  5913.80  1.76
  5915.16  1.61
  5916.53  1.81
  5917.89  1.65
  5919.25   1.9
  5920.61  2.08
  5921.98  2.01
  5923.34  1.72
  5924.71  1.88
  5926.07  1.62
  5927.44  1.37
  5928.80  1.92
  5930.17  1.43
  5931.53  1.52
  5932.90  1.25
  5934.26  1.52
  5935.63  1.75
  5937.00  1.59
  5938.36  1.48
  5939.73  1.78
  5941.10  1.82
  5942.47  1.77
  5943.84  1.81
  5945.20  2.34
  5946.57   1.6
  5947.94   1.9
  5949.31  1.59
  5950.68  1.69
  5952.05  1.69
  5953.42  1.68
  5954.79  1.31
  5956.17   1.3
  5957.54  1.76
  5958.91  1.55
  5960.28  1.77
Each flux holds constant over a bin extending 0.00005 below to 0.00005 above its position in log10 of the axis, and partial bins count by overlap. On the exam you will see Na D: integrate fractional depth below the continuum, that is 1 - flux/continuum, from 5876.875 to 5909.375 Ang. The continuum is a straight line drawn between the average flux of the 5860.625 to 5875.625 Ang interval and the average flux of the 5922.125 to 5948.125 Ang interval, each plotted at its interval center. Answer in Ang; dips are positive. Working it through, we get 0.3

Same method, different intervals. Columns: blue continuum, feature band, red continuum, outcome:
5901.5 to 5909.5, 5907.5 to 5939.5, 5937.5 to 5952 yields 2.0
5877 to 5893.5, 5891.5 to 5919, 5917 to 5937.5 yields -0.7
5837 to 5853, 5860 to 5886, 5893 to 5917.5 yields -0.5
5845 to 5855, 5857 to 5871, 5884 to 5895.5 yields -1.0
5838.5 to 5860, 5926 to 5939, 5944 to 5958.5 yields 1.1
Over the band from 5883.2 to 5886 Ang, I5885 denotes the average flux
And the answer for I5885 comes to 1.61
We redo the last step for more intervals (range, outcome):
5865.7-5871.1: 1.7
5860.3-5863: 1.79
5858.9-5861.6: 1.68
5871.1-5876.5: 1.76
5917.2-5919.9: 1.78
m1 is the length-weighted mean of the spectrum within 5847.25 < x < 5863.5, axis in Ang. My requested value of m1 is 1.64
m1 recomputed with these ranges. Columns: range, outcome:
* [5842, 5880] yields 1.71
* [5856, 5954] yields 1.71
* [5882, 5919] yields 1.7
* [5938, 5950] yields 1.8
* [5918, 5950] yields 1.72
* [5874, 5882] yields 1.86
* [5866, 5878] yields 1.77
